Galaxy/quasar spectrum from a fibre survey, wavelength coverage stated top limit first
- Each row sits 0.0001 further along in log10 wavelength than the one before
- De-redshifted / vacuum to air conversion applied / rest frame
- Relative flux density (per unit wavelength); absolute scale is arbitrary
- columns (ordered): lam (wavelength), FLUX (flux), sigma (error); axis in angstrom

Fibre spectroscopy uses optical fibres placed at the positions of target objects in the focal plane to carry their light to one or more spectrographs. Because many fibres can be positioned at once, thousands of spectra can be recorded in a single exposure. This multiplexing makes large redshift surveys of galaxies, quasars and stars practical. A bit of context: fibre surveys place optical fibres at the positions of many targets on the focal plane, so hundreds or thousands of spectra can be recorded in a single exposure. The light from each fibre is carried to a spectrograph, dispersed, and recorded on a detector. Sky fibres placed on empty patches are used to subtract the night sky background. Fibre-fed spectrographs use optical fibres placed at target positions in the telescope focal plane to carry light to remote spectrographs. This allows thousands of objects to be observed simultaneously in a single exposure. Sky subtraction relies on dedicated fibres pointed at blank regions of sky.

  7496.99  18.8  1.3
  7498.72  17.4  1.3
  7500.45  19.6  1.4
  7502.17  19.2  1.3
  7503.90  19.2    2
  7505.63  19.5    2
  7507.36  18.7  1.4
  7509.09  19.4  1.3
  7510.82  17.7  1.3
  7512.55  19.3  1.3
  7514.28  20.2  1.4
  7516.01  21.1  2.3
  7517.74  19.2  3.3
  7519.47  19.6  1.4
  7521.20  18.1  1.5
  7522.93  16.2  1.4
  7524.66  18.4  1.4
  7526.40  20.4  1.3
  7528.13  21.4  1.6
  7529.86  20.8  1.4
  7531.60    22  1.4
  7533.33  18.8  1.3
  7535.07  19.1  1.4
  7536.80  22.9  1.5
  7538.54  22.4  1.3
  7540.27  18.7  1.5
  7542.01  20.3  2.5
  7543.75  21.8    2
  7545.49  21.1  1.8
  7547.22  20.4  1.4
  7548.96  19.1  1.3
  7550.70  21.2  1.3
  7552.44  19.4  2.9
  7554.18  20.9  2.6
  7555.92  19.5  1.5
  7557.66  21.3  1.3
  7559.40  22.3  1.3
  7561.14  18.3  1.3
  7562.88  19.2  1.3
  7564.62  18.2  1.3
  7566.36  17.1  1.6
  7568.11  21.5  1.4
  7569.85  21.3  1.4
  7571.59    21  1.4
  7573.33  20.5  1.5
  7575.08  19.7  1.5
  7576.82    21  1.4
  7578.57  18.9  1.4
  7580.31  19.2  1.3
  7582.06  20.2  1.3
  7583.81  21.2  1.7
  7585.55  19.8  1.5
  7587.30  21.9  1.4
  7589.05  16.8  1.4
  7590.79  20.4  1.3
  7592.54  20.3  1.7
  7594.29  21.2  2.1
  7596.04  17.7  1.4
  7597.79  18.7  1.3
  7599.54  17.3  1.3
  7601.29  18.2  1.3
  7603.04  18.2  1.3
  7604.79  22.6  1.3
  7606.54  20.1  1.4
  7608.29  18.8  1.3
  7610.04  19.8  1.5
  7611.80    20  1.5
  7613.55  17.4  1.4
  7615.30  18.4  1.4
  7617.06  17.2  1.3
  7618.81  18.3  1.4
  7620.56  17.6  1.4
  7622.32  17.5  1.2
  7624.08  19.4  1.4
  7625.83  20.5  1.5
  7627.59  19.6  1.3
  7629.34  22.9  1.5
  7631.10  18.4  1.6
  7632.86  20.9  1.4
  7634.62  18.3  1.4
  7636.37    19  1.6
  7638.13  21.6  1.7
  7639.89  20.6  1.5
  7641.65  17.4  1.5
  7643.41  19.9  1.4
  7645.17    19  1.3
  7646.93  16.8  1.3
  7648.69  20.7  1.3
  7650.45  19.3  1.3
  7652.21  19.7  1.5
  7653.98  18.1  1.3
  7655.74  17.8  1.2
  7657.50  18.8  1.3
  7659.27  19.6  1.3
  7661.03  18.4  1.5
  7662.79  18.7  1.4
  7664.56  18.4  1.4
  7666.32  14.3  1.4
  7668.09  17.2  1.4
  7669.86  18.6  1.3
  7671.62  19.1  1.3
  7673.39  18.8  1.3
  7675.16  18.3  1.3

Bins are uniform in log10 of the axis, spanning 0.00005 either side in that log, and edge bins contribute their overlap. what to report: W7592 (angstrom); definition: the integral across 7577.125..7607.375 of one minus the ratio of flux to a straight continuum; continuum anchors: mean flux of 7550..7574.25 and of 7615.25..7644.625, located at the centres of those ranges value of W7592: 0.2 angstrom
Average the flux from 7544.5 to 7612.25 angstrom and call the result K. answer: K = 19.9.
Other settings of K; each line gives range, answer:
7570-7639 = 19.5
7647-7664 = 18.9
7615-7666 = 19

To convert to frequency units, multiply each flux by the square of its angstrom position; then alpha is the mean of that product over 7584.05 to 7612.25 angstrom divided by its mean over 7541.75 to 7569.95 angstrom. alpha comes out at 0.98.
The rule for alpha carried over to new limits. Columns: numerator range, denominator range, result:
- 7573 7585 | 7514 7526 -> 1.07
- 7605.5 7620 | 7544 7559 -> 0.93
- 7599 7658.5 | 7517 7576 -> 0.97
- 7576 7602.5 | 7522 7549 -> 0.98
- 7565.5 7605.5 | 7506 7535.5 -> 1.03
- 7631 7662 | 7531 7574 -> 0.97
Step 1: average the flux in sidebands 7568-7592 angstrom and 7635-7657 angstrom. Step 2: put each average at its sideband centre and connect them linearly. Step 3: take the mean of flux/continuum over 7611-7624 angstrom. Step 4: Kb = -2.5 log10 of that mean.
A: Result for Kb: 0.08 mag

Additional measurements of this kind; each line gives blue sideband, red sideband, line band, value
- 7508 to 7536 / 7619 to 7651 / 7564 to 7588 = -0.04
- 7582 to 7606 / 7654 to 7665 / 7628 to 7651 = -0.04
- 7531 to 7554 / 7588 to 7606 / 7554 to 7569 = 0.02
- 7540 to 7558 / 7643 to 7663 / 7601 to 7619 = 0.02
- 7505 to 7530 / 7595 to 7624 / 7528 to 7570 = -0.07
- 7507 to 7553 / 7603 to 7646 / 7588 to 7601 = 0.04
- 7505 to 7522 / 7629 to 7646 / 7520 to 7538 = -0.03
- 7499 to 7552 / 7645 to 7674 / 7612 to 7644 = -0.02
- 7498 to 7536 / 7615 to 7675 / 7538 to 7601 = -0.05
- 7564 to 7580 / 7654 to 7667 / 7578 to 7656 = -0.02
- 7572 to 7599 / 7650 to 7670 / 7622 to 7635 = -0.05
